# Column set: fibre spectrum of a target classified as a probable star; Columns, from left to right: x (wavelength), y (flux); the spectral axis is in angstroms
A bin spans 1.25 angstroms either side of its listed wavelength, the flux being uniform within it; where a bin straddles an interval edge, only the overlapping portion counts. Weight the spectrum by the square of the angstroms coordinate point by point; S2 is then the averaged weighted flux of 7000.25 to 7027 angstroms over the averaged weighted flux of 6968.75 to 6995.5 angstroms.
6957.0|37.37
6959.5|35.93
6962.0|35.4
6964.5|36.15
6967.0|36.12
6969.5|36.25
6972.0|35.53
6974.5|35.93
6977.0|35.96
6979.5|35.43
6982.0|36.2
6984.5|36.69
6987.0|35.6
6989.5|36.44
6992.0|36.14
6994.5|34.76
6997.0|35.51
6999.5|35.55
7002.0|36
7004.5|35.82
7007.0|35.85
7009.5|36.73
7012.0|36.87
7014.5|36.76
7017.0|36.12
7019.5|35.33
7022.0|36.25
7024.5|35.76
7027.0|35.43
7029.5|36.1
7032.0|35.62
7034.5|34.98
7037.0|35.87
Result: 1.01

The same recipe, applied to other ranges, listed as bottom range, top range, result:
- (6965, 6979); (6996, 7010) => 1.01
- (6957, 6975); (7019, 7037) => 1.01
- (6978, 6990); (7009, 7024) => 1.02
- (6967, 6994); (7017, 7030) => 1.01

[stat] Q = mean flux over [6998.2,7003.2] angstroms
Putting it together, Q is 35.8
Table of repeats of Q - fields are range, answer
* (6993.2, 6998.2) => 35.1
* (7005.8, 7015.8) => 36.6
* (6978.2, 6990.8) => 36.1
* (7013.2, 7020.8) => 36.1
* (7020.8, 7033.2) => 35.8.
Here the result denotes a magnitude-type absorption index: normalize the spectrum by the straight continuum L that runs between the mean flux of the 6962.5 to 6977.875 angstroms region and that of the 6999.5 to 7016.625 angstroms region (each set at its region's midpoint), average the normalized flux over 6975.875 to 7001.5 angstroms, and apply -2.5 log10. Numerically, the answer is 0.01 mag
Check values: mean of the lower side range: 36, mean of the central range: 35.8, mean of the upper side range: 36.3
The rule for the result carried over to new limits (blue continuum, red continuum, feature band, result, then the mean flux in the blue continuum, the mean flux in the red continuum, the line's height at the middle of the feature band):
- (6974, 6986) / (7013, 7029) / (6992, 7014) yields 0.002 mag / 36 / 36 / 36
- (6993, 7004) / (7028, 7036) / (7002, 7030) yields -0.017 mag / 35.5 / 35.6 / 35.5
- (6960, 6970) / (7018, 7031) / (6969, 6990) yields -0.002 mag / 36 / 35.8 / 35.9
